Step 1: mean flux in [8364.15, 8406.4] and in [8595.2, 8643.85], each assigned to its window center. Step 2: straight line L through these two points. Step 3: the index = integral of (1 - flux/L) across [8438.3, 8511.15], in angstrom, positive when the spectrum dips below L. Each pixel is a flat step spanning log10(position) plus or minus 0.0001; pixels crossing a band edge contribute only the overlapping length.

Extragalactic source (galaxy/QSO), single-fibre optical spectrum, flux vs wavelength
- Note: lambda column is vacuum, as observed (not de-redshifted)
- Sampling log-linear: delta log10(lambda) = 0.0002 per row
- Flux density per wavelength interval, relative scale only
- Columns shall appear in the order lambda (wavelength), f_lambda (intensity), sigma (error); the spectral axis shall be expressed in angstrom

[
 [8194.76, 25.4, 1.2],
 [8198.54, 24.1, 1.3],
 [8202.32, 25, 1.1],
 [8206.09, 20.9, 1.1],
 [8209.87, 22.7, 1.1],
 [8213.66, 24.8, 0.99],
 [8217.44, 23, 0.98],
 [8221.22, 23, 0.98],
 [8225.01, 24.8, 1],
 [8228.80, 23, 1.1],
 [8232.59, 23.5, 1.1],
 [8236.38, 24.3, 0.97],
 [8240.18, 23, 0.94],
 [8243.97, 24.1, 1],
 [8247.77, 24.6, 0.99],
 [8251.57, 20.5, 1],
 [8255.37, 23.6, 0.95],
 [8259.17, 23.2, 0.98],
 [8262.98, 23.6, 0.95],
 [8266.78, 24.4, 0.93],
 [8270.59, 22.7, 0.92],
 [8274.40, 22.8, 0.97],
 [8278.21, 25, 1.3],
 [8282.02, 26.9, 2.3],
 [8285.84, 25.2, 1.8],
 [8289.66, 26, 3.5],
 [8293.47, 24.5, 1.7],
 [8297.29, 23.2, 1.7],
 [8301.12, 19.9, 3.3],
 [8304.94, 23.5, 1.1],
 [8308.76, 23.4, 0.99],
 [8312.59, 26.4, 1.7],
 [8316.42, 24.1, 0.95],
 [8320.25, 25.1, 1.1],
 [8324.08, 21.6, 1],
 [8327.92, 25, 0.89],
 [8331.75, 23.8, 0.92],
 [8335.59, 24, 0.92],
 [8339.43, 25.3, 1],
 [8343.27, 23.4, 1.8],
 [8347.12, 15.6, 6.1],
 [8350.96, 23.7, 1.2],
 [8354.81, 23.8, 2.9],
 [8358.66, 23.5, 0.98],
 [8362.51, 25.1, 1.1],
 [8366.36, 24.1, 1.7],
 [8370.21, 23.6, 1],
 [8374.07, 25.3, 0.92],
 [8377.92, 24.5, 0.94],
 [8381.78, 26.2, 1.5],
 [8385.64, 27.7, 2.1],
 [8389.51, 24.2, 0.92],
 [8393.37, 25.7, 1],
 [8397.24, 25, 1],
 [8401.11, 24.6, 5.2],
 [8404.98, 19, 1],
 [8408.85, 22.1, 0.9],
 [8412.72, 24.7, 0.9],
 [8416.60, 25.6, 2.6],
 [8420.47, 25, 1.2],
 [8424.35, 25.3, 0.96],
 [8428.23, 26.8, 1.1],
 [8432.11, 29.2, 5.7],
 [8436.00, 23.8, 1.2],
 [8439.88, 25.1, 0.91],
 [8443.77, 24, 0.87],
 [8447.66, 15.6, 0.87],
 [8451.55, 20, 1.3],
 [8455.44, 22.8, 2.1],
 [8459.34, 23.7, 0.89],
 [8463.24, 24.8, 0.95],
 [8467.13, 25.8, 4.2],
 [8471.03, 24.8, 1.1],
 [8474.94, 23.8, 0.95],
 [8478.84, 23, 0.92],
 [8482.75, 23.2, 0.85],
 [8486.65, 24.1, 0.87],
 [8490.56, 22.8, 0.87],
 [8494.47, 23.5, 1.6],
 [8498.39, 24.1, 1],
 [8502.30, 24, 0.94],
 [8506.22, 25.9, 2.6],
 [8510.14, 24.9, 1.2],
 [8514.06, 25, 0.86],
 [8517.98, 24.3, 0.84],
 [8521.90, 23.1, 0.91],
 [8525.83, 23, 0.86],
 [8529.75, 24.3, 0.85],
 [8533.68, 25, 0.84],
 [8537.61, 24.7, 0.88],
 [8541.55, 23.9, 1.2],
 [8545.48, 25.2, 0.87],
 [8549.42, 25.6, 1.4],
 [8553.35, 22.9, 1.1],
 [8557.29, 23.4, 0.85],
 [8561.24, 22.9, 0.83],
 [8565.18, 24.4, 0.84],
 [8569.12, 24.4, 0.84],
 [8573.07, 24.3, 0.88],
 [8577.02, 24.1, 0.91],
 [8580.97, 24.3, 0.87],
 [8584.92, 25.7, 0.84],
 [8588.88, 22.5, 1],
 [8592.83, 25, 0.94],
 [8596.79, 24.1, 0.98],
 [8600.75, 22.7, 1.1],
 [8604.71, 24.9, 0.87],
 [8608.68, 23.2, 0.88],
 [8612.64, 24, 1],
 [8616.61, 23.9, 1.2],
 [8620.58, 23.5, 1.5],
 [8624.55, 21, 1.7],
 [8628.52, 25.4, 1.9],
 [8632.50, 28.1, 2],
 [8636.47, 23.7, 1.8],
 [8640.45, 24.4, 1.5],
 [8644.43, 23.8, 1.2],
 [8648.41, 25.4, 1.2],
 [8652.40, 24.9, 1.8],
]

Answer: 2.9 angstrom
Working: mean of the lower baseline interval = 24.6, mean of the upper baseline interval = 24.1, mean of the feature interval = 23.4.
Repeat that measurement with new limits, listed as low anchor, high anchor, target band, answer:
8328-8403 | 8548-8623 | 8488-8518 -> -0.3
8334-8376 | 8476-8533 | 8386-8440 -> -2.7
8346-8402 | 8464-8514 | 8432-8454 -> 1.6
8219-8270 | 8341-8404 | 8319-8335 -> 0.0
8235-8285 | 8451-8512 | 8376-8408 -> -0.9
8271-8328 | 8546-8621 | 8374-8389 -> -1.1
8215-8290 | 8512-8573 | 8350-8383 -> -0.6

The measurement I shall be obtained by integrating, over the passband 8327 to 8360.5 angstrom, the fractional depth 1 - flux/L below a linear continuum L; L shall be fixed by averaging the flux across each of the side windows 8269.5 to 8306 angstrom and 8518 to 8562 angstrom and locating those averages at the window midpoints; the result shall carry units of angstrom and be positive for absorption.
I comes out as 1.3 angstrom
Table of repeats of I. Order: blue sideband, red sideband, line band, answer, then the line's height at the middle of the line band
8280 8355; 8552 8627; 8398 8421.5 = 0.21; 23.7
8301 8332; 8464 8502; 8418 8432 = -1.32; 23.9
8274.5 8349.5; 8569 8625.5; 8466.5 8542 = -0.96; 23.8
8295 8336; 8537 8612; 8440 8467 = 1.78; 23.9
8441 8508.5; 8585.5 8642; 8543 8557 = -0.40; 23.7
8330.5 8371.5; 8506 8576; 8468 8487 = 0.04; 23.9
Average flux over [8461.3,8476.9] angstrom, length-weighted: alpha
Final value 24.8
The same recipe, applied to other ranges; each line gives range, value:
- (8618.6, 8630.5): 23.3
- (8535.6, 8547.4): 24.6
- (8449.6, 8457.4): 21.4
